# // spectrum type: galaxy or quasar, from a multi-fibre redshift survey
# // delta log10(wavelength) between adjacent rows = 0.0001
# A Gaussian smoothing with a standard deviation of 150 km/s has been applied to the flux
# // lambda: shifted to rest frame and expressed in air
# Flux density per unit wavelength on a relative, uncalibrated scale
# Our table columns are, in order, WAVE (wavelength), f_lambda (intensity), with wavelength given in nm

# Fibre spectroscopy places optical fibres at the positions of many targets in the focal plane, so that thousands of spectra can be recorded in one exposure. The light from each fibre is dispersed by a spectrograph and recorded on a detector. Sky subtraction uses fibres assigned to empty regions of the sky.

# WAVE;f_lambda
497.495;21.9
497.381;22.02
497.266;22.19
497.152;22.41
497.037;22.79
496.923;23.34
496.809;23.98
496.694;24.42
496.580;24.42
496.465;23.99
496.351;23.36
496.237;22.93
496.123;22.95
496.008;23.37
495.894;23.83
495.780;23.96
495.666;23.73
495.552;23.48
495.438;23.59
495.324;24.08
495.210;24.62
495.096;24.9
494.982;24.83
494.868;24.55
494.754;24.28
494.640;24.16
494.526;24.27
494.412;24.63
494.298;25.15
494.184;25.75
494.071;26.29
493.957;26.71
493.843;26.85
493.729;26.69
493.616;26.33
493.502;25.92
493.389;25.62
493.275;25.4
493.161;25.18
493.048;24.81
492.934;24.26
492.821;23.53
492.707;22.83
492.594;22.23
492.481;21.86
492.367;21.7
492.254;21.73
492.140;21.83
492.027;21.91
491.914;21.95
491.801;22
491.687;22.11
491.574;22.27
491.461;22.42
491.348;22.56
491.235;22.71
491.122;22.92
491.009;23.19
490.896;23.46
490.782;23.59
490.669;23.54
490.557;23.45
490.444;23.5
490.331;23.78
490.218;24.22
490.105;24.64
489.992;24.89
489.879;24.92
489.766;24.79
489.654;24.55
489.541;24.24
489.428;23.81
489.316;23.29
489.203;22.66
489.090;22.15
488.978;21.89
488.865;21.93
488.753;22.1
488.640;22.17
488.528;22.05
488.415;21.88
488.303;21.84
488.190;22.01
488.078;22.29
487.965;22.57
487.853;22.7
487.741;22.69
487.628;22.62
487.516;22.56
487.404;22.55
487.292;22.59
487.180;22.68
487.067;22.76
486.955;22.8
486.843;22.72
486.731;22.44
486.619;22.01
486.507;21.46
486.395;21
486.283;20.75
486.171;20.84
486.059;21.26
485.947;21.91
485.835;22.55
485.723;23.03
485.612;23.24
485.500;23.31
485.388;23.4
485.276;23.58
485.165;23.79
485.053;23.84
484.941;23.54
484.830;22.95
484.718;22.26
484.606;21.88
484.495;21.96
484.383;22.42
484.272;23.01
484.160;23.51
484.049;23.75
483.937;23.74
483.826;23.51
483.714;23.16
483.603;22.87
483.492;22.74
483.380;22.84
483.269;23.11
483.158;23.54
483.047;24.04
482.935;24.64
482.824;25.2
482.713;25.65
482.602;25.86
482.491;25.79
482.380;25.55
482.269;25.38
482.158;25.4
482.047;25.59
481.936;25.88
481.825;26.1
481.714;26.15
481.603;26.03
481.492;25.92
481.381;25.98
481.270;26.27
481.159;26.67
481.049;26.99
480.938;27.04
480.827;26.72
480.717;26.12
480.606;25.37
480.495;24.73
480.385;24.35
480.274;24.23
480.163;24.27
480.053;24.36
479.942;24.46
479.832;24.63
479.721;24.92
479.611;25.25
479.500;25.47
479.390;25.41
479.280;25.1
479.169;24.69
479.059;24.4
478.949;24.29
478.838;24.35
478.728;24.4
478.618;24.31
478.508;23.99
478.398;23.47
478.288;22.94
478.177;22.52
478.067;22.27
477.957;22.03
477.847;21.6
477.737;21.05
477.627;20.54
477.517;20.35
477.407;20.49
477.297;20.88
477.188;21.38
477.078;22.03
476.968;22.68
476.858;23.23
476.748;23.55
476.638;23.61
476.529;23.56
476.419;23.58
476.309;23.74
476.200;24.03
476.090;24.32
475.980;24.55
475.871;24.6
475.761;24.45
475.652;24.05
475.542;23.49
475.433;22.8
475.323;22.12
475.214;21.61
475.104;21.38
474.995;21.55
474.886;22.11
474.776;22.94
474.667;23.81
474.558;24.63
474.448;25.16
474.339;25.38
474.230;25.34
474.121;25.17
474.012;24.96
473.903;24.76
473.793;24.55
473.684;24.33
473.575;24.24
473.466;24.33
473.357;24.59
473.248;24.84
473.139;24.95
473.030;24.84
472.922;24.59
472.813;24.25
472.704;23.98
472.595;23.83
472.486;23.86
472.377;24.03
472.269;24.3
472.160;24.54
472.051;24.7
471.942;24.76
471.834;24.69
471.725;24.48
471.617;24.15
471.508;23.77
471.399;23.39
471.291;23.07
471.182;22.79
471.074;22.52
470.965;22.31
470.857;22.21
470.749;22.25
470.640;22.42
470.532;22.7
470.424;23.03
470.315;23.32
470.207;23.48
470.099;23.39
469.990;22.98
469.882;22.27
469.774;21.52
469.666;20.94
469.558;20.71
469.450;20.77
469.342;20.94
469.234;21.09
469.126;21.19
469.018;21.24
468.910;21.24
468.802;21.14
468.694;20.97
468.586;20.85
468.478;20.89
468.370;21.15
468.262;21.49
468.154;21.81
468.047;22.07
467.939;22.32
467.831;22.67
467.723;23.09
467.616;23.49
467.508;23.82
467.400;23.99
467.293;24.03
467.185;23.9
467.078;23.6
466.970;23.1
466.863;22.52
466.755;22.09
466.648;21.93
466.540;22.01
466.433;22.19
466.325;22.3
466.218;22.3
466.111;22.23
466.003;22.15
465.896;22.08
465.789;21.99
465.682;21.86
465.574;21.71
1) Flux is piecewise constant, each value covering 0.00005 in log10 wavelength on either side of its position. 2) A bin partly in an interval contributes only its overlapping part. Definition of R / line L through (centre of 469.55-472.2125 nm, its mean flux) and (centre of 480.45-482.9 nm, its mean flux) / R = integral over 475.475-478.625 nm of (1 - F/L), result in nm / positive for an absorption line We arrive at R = 0.24 nm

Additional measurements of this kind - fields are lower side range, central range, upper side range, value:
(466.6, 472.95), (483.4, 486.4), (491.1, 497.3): 0.08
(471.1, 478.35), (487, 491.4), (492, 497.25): 0.17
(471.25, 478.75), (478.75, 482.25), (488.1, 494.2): -0.28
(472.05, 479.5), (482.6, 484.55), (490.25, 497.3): 0.01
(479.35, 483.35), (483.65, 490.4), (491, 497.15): 0.51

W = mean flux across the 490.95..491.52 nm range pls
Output 22.8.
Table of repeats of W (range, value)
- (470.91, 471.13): 22.5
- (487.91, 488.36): 22.2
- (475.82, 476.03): 24.6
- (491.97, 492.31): 21.8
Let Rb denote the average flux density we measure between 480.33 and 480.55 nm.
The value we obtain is 24.6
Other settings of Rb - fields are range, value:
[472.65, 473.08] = 24.4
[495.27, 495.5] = 23.8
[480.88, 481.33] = 26.7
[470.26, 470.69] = 22.9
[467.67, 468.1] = 22.5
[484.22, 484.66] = 22.3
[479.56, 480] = 24.8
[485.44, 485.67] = 23.3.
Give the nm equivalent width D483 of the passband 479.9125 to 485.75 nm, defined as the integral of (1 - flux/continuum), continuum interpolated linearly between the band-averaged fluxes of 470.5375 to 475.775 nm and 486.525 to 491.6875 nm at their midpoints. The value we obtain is -0.29 nm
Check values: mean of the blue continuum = 23.8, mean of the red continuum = 22.9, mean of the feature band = 24.5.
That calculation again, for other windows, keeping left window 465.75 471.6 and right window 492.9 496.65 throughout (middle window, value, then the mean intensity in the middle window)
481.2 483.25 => -0.17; 25.5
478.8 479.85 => -0.07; 24.9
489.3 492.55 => 0.16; 23.2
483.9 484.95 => 0.04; 22.9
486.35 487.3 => 0.07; 22.3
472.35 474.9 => -0.19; 24.4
